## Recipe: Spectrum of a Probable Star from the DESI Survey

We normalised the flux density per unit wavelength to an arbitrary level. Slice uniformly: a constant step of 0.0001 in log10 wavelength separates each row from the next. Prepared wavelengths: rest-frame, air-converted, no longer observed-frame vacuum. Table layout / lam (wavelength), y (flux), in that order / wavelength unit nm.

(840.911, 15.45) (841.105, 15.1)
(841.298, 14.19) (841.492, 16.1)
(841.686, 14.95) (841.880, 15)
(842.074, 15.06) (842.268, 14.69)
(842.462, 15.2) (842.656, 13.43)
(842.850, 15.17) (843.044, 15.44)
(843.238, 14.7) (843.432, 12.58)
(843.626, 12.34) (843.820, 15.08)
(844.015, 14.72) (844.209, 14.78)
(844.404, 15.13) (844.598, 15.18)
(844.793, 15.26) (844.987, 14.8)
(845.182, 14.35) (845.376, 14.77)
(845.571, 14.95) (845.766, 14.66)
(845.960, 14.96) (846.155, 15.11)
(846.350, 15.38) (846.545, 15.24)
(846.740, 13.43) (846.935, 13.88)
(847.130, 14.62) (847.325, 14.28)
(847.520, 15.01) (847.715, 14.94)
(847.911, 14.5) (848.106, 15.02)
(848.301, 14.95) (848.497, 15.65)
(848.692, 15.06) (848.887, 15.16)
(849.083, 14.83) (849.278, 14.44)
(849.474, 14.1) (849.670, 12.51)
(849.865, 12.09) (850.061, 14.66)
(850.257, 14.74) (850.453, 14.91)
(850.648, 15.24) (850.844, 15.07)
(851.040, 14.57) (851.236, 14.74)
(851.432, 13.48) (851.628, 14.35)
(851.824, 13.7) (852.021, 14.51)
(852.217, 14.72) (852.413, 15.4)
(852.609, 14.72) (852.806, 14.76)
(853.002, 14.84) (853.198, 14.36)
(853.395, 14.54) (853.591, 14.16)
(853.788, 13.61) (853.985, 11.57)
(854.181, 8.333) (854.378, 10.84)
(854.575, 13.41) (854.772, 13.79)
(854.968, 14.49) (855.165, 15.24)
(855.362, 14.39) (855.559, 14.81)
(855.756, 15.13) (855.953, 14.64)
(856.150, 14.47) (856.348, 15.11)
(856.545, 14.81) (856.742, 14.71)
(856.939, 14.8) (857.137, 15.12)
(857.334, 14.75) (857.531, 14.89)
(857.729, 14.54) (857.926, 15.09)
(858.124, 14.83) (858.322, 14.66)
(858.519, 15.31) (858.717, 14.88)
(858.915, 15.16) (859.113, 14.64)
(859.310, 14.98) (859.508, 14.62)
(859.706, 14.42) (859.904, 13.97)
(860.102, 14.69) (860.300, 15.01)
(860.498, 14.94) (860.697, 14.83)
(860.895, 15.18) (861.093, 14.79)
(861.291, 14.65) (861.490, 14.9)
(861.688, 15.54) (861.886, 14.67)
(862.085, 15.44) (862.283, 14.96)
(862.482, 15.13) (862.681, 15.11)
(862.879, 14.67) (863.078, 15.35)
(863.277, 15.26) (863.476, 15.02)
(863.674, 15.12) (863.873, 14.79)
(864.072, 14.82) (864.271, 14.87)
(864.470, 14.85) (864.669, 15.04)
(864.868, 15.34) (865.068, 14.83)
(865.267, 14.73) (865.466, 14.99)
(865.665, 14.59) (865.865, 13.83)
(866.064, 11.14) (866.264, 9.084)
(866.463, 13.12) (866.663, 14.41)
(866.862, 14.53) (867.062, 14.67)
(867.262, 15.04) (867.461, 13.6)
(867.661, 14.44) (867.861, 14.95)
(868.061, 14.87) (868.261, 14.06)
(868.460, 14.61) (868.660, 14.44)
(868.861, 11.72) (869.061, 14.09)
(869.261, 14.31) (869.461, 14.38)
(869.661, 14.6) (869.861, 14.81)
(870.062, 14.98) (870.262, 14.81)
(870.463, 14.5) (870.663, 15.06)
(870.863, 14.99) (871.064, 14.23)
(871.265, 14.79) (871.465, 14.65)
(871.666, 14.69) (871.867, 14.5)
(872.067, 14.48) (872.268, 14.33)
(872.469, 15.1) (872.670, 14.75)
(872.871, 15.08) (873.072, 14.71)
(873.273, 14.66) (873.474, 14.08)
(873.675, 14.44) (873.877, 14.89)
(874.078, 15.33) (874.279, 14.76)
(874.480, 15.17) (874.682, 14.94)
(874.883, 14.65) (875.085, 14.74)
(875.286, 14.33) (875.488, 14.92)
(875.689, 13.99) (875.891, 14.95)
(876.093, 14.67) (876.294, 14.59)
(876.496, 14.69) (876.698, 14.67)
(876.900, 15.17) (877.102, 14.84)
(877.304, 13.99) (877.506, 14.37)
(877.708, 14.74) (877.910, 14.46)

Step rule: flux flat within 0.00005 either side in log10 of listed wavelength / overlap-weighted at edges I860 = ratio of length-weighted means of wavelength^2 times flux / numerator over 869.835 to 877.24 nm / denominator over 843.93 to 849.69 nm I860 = 1.06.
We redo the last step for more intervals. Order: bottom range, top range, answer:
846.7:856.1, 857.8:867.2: 1.06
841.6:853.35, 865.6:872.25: 1.02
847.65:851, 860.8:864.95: 1.06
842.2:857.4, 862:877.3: 1.06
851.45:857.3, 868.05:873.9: 1.07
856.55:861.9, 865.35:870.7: 0.97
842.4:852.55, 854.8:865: 1.05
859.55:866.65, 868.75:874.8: 1.02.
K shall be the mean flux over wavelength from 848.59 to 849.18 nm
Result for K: 15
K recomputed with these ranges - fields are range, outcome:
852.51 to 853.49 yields 14.6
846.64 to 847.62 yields 14.3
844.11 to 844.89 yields 15.1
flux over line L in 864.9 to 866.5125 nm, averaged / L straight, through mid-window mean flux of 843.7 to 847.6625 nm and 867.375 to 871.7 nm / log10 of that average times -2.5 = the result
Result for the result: 0.09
